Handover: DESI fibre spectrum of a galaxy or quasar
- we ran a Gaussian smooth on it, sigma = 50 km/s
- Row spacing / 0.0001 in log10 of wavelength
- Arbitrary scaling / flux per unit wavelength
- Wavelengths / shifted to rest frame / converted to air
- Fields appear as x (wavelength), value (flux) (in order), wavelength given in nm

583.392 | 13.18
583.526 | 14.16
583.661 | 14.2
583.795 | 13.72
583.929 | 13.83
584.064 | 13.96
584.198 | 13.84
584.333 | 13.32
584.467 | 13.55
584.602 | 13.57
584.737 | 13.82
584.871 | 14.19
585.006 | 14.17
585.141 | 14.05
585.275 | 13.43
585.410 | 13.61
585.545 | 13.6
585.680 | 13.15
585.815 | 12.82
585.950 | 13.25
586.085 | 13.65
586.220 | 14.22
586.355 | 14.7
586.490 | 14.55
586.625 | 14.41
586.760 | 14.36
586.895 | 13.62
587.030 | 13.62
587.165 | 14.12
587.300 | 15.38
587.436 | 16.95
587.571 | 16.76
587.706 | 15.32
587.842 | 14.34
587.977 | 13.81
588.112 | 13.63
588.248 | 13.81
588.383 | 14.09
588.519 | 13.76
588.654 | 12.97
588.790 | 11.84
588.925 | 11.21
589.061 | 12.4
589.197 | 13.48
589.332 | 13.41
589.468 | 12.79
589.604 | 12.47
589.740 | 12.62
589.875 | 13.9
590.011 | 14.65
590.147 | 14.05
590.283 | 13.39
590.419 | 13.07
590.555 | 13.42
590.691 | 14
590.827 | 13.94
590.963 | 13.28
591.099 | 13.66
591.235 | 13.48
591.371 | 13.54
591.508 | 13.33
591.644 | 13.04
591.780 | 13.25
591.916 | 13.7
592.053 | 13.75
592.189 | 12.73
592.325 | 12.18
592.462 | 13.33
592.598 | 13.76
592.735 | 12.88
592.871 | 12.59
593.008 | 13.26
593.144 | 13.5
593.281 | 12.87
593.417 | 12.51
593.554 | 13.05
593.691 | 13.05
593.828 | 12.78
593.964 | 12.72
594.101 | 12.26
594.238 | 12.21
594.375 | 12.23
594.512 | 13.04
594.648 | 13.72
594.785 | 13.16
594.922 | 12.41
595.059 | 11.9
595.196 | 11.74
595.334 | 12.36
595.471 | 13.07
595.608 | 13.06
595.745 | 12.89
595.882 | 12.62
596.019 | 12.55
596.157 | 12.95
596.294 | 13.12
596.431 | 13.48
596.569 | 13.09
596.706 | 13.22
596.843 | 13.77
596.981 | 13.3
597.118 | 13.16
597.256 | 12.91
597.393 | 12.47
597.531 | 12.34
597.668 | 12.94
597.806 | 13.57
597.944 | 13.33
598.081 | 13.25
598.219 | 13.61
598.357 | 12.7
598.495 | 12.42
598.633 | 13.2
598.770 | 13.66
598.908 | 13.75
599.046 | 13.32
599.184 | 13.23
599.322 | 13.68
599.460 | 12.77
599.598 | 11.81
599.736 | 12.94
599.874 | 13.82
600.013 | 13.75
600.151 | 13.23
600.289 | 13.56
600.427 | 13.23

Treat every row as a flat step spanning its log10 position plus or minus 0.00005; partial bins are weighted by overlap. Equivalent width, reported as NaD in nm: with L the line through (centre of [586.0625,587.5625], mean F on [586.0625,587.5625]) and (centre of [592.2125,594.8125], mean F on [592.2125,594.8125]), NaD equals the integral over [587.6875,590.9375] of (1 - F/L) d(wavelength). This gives 0.13 nm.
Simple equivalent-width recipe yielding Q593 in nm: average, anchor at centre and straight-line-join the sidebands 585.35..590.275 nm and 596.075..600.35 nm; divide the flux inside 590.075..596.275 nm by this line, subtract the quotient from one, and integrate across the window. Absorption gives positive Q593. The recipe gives 0.21 nm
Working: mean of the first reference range 13.8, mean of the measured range 13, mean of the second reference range 13.2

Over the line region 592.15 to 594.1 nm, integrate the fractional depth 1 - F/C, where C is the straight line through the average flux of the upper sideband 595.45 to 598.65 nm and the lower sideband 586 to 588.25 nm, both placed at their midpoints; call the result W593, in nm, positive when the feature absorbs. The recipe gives 0.10 nm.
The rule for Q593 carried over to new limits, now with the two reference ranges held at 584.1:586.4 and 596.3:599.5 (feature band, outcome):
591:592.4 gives 0.018 nm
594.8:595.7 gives 0.055 nm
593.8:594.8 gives 0.044 nm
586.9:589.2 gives -0.066 nm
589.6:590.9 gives -0.011 nm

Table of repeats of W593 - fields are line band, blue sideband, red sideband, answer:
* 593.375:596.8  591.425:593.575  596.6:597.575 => 0.078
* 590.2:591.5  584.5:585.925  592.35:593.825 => -0.032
